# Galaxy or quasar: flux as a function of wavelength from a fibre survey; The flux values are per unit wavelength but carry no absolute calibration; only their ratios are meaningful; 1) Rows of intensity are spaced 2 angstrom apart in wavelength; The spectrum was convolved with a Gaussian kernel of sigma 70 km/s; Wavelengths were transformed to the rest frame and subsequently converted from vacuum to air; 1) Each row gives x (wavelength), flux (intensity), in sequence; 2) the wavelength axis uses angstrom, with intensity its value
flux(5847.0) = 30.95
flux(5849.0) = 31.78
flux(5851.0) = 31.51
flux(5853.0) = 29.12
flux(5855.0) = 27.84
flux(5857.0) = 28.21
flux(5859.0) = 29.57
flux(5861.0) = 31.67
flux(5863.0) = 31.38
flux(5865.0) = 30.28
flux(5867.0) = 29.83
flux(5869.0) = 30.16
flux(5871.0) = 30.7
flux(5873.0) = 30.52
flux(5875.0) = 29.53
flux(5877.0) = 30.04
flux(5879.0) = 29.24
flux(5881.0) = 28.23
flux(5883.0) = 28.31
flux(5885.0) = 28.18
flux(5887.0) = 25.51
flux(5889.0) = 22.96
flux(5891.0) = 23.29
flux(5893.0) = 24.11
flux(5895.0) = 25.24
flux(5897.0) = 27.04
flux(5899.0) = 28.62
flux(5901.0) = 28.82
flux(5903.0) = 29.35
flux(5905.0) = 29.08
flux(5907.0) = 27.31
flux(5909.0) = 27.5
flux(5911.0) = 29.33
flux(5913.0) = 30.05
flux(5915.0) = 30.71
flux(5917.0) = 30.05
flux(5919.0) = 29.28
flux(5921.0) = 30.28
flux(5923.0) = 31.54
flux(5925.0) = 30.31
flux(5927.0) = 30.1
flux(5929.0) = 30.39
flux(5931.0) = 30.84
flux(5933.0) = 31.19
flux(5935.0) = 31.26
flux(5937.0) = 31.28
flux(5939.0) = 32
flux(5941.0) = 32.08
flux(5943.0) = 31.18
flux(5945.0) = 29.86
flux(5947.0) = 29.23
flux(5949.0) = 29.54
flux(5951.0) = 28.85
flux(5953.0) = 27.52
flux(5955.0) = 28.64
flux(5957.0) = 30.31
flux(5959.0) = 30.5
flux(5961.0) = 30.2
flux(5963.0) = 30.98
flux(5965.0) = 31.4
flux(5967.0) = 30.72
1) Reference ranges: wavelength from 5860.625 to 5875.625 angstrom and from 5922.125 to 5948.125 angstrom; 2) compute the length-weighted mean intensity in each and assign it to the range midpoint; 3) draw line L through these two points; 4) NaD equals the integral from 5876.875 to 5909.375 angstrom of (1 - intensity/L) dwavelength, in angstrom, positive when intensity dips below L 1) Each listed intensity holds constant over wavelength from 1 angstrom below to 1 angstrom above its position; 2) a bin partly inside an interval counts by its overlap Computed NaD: 3.7 angstrom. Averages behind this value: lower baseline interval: 30.5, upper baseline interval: 30.9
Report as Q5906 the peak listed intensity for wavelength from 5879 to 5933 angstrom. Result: 31.54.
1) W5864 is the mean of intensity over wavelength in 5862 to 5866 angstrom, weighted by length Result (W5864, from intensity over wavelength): 30.8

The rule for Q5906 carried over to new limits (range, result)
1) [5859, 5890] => 31.67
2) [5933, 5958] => 32.08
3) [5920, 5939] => 32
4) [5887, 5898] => 27.04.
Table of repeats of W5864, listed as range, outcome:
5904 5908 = 28.2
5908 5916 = 29.4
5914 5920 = 30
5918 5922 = 29.8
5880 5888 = 27.6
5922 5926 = 30.9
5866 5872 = 30.2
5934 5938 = 31.3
